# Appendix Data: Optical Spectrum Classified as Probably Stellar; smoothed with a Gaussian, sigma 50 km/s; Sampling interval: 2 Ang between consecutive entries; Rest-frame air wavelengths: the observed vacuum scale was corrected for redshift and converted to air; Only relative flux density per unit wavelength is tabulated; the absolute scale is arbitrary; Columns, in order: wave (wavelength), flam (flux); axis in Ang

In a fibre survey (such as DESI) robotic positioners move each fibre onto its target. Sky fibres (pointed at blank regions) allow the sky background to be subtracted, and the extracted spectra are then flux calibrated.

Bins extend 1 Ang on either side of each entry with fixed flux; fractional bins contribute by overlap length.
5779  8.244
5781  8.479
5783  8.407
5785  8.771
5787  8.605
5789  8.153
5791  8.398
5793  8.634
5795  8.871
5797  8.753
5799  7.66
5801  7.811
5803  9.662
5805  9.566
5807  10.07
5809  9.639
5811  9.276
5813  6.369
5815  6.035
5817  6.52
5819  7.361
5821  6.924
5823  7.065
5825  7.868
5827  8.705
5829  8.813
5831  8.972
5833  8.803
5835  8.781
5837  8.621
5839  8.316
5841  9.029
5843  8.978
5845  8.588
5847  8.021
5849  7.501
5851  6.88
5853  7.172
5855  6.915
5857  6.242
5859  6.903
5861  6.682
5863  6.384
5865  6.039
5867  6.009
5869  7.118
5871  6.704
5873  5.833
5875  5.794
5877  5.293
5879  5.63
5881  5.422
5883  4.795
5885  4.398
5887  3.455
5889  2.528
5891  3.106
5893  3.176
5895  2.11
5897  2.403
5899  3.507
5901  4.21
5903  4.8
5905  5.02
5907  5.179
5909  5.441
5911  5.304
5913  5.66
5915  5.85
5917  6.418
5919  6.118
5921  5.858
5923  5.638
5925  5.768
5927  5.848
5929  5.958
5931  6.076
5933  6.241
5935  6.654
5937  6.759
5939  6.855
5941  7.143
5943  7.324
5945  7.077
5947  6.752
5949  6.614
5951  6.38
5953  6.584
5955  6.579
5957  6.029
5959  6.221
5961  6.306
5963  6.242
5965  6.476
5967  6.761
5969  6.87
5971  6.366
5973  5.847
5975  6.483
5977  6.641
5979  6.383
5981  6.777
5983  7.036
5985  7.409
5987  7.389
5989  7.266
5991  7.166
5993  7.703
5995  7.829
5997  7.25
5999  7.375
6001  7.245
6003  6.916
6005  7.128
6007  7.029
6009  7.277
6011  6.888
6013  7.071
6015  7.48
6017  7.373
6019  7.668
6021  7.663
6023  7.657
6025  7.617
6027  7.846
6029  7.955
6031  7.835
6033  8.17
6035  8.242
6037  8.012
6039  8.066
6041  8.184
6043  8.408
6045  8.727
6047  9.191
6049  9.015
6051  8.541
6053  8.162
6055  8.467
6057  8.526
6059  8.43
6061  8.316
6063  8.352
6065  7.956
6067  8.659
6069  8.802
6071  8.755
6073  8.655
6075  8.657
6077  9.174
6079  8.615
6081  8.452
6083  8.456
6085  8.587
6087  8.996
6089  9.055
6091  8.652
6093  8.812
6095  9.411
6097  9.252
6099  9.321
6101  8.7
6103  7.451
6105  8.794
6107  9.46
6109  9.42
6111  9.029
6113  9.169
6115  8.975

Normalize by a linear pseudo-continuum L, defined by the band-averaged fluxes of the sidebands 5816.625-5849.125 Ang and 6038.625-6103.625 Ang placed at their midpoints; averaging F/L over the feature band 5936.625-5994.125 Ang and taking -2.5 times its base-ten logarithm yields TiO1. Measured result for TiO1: 0.25 mag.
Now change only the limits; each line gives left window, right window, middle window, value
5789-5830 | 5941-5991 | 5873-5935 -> 0.42 mag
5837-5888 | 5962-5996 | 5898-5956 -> 0.13 mag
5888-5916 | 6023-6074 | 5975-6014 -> -0.05 mag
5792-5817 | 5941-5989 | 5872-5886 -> 0.39 mag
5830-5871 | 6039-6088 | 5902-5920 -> 0.38 mag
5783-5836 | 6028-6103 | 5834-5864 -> 0.09 mag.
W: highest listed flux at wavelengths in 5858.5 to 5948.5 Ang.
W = 7.324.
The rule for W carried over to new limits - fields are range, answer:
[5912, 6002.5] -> 7.829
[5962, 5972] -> 6.87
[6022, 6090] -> 9.191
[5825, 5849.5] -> 9.029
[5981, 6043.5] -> 8.408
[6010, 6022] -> 7.668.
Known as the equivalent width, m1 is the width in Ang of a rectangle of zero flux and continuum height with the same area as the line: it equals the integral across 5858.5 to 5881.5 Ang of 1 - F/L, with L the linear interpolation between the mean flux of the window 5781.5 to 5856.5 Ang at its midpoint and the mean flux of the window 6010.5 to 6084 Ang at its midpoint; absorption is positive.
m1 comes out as 5.8 Ang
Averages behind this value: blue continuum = 8.22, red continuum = 8.23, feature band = 6.15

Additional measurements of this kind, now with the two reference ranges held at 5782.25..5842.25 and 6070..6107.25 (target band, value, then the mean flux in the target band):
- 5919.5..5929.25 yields 3.1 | 5.82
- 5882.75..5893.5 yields 6.3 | 3.51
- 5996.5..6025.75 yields 4.6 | 7.31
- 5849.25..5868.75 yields 4.1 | 6.64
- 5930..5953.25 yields 5.0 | 6.71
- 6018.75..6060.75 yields 2.4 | 8.22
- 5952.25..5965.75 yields 3.5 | 6.34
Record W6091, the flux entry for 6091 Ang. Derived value 8.652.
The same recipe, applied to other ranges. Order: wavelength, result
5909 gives 5.441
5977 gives 6.641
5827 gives 8.705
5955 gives 6.579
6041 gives 8.184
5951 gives 6.38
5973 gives 5.847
